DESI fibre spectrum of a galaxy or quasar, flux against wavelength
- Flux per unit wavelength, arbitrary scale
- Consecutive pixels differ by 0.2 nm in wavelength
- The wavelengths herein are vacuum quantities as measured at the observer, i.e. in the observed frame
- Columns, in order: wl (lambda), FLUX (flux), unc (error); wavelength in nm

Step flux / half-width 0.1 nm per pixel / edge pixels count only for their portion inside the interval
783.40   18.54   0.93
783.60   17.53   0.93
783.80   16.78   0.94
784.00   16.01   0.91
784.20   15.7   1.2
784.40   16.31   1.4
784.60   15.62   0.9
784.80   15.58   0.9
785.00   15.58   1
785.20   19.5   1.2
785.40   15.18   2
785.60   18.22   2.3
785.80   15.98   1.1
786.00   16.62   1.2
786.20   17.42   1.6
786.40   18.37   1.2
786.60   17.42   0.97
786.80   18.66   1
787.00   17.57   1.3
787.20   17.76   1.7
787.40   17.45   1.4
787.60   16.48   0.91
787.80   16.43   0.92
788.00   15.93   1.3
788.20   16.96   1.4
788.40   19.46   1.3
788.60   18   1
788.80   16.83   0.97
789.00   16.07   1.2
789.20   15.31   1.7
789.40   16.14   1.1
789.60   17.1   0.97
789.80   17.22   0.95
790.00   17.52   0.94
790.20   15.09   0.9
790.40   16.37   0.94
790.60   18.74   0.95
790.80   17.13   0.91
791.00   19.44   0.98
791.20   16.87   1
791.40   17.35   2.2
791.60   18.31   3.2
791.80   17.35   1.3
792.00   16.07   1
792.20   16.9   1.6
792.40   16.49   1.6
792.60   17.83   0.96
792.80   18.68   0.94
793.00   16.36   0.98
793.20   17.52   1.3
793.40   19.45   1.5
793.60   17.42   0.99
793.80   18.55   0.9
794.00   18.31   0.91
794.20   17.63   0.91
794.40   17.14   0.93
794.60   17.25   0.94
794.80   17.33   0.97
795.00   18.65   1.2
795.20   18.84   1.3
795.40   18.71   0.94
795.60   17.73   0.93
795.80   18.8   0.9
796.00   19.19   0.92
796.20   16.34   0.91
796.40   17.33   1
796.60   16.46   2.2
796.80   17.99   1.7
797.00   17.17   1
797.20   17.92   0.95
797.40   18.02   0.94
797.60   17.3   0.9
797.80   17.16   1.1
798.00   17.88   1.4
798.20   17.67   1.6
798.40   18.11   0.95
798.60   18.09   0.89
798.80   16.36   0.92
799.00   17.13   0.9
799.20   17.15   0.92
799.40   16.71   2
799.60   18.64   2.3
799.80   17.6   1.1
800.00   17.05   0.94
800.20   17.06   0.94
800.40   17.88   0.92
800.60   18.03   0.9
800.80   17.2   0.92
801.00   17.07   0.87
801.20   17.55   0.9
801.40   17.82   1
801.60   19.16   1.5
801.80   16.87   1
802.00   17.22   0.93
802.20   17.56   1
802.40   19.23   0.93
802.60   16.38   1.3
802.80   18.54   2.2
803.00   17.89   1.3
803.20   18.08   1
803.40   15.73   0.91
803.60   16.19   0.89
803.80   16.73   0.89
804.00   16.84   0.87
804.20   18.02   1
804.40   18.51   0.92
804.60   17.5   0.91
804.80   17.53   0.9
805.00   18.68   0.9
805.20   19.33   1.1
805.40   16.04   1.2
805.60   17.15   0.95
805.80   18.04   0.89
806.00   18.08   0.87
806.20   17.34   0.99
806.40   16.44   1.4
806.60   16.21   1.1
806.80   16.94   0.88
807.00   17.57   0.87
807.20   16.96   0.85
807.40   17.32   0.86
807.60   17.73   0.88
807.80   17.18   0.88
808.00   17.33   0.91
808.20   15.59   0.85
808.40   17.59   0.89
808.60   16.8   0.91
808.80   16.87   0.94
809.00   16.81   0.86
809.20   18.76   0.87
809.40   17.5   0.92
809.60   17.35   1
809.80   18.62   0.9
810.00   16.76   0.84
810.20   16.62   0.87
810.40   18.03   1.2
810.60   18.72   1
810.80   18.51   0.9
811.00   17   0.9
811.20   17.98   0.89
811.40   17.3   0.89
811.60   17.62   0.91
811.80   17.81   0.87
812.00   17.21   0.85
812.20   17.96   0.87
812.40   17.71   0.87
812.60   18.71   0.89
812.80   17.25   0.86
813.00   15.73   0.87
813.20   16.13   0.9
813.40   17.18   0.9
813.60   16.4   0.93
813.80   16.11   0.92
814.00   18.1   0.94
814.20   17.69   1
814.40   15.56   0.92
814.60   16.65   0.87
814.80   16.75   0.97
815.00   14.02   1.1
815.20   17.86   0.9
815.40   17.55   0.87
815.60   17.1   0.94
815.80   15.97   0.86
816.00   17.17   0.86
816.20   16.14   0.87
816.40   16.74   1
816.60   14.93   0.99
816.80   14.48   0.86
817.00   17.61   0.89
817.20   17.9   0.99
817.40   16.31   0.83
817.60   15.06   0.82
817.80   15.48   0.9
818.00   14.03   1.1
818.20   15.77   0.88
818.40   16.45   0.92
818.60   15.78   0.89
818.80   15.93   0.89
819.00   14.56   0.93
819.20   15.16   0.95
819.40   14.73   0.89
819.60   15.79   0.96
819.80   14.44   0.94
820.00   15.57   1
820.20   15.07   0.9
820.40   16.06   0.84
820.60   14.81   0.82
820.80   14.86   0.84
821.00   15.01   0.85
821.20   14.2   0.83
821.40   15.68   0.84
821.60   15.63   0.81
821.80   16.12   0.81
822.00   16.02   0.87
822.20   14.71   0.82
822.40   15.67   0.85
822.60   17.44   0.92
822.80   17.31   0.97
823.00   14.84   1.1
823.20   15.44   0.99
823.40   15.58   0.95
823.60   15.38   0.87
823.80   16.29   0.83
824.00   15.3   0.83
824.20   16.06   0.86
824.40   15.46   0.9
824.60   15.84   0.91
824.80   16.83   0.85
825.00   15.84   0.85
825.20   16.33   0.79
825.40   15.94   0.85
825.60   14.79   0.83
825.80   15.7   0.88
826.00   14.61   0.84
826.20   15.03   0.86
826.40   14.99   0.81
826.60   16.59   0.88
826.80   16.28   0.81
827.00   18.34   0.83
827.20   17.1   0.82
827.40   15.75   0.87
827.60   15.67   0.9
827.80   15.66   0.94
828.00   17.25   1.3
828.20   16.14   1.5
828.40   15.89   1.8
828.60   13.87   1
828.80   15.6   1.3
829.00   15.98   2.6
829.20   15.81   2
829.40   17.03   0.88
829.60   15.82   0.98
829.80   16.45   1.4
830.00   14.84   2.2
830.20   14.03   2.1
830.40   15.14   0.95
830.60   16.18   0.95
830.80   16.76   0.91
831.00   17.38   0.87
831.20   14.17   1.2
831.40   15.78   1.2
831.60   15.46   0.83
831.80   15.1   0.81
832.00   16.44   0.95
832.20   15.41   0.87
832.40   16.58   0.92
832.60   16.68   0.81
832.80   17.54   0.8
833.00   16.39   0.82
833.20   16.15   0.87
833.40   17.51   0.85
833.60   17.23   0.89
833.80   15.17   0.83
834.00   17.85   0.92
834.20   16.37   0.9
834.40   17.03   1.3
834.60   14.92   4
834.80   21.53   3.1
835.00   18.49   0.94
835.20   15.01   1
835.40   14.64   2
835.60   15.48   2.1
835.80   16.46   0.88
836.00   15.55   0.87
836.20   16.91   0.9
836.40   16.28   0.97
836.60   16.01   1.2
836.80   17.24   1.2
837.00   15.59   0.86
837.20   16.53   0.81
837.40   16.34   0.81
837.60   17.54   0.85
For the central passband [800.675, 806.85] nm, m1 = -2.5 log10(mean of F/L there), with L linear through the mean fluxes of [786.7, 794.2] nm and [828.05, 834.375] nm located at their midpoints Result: -0.04 mag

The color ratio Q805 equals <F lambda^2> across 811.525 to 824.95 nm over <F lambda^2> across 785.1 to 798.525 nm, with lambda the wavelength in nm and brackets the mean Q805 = 1.0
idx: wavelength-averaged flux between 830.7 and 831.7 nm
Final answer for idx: 15.9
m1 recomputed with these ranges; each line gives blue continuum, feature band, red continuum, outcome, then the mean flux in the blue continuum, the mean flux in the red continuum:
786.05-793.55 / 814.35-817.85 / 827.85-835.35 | 0.02 mag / 17.3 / 16.2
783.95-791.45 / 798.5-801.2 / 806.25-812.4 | -0.01 mag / 17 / 17.4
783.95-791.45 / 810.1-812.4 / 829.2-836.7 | -0.07 mag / 17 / 16.3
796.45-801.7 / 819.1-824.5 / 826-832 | 0.05 mag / 17.5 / 15.9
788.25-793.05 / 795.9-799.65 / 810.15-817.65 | -0.02 mag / 17.2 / 17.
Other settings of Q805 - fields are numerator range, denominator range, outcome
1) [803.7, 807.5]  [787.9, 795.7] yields 1.03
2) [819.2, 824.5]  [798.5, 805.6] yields 0.93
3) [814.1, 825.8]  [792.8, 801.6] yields 0.95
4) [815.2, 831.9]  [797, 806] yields 0.95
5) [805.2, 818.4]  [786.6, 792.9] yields 1.04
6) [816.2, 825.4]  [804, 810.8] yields 0.93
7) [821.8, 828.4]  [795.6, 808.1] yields 0.96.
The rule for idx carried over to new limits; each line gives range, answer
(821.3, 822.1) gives 15.9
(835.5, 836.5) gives 16.1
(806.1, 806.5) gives 16.9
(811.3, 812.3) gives 17.6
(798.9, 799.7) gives 17.4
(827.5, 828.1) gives 16.2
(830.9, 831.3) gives 15.8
